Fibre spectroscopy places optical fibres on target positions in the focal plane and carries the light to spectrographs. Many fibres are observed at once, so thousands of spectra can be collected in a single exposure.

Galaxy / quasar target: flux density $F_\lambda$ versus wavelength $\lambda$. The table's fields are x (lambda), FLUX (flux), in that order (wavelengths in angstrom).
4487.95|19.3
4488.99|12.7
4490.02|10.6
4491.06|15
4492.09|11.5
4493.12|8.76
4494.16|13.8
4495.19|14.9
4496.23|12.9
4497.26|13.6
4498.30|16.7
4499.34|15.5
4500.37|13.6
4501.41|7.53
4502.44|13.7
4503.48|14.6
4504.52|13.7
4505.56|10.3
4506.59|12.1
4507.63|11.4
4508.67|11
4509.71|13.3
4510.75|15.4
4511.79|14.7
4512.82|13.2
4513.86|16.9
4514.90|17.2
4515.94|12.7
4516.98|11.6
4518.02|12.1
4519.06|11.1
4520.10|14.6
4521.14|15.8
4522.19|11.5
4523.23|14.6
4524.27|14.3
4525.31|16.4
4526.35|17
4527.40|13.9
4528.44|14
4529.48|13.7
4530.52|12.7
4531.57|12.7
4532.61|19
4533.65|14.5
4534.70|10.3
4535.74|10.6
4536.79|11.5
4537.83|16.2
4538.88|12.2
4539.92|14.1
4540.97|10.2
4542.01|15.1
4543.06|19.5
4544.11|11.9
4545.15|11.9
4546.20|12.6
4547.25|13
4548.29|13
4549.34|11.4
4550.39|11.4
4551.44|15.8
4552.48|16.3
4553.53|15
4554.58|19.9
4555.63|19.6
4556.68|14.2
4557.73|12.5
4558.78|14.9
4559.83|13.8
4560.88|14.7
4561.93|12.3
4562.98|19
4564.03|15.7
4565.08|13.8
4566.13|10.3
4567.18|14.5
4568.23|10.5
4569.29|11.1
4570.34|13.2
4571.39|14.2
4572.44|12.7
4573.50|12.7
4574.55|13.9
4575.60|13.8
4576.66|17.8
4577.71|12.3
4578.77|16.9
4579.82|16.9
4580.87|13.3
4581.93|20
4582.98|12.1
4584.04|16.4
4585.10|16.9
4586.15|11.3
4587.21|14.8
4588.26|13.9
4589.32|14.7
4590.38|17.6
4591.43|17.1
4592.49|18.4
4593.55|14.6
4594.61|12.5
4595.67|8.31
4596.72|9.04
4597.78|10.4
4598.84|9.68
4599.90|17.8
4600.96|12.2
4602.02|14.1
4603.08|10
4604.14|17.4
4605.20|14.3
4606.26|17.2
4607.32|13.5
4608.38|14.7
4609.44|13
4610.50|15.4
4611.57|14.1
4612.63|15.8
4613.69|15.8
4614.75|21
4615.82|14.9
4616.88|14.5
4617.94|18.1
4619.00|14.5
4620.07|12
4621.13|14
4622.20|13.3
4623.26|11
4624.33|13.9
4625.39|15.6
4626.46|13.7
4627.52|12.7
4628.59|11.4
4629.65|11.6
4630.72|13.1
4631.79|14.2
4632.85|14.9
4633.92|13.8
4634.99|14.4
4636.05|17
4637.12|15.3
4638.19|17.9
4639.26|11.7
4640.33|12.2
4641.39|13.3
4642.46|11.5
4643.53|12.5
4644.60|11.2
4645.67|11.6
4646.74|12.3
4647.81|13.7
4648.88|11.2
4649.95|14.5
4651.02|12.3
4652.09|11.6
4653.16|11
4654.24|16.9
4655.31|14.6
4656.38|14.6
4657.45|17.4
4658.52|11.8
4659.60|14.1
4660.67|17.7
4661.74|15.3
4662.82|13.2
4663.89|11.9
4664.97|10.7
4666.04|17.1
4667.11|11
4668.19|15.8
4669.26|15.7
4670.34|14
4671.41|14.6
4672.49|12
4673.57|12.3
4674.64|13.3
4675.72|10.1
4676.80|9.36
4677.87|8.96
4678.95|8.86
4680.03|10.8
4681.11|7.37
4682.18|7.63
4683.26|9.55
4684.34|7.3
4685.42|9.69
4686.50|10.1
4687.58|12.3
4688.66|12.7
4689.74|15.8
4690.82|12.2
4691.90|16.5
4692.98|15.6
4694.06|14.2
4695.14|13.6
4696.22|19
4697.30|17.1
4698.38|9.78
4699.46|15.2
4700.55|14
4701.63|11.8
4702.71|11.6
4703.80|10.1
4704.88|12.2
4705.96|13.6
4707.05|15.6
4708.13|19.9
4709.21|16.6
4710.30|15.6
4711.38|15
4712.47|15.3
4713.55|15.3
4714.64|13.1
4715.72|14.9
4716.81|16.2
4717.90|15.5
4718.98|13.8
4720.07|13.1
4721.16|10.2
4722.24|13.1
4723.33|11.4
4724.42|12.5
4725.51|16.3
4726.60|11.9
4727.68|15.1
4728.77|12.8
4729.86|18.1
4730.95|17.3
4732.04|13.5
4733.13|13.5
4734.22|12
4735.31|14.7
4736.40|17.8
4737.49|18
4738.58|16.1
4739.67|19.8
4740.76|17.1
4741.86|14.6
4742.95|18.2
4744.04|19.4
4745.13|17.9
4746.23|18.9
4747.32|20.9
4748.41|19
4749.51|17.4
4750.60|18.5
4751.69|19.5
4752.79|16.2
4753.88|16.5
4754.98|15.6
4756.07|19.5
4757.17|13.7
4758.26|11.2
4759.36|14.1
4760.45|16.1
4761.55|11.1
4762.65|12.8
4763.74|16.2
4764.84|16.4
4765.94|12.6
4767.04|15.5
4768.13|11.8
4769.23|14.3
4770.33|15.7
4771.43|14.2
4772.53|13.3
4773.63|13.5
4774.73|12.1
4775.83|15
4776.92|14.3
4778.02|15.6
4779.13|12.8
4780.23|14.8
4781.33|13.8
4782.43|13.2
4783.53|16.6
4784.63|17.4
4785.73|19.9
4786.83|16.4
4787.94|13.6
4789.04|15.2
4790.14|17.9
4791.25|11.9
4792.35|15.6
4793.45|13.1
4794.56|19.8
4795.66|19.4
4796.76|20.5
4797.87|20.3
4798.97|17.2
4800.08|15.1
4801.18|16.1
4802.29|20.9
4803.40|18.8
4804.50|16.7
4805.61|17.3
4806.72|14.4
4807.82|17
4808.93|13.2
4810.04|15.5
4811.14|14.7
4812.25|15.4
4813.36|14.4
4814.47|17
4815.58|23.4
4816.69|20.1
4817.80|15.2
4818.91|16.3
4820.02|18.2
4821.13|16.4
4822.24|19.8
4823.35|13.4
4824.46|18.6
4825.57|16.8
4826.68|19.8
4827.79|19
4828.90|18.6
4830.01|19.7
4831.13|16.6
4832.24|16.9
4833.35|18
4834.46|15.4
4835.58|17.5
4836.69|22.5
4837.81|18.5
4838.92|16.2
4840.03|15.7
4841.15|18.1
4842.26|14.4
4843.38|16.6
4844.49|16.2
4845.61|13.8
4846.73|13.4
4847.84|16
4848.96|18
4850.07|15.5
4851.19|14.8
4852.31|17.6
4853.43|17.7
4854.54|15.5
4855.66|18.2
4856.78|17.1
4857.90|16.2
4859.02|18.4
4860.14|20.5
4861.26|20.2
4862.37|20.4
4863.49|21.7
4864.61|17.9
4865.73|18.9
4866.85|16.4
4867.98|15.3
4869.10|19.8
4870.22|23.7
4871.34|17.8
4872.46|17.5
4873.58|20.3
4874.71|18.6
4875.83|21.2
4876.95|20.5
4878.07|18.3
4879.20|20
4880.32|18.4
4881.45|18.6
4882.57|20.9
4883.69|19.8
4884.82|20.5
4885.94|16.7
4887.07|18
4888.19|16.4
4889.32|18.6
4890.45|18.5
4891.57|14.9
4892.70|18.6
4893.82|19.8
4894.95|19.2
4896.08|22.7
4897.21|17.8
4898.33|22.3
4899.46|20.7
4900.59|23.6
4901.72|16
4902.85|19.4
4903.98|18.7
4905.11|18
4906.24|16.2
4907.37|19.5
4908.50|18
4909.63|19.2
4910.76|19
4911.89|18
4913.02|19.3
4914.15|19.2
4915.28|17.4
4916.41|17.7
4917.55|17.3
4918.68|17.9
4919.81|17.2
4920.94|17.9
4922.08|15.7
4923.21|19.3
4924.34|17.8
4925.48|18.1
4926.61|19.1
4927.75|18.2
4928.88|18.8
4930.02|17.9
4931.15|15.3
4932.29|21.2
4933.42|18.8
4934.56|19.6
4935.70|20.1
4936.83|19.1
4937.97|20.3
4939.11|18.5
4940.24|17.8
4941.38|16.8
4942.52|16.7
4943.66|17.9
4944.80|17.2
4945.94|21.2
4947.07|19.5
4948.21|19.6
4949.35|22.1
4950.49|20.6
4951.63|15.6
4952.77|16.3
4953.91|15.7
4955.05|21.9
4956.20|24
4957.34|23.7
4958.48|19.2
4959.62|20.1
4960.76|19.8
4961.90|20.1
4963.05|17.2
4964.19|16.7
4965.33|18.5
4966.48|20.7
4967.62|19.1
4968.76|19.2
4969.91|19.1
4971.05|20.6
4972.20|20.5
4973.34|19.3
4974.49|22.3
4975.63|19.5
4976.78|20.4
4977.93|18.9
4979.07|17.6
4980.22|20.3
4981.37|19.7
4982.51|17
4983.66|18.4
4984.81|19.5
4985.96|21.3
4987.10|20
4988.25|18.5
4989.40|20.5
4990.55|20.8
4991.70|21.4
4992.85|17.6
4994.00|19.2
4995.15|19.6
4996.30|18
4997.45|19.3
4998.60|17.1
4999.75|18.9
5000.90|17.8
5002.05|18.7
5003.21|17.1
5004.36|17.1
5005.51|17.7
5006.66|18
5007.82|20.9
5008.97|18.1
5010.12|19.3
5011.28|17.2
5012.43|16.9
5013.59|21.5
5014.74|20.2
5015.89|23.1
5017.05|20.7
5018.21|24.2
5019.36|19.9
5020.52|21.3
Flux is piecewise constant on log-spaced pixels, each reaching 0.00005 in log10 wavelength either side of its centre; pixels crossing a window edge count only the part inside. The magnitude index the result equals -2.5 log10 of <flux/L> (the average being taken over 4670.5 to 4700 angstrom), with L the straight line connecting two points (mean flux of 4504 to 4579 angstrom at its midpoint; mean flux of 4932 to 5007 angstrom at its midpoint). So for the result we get 0.28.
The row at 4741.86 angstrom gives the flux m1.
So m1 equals 14.6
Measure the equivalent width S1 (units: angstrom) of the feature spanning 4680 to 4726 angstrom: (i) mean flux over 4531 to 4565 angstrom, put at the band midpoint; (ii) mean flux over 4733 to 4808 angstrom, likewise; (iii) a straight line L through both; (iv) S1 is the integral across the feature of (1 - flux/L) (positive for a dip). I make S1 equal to 6.3 angstrom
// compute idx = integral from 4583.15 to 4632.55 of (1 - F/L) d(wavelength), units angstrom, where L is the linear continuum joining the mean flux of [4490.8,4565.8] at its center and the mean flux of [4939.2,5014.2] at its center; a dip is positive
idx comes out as 2.1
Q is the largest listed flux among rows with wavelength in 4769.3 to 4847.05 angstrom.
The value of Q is 23.4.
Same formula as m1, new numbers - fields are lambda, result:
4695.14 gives 13.6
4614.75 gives 21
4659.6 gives 14.1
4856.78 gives 17.1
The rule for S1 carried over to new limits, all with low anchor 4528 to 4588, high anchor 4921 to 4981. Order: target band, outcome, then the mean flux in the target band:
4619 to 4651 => 3.8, 13.3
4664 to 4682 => 4.2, 11.9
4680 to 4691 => 3.7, 10.4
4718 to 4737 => 2.7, 14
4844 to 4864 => 0.7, 17.3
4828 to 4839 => -0.3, 18.1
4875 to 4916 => -1.3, 19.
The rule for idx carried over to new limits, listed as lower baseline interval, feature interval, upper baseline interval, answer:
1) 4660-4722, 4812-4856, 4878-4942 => -1.1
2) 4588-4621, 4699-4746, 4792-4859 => 2.8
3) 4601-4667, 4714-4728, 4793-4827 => 1.8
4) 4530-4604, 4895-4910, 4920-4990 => -0.8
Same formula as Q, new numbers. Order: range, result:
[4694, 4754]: 20.9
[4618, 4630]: 15.6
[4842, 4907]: 23.7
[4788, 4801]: 20.5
